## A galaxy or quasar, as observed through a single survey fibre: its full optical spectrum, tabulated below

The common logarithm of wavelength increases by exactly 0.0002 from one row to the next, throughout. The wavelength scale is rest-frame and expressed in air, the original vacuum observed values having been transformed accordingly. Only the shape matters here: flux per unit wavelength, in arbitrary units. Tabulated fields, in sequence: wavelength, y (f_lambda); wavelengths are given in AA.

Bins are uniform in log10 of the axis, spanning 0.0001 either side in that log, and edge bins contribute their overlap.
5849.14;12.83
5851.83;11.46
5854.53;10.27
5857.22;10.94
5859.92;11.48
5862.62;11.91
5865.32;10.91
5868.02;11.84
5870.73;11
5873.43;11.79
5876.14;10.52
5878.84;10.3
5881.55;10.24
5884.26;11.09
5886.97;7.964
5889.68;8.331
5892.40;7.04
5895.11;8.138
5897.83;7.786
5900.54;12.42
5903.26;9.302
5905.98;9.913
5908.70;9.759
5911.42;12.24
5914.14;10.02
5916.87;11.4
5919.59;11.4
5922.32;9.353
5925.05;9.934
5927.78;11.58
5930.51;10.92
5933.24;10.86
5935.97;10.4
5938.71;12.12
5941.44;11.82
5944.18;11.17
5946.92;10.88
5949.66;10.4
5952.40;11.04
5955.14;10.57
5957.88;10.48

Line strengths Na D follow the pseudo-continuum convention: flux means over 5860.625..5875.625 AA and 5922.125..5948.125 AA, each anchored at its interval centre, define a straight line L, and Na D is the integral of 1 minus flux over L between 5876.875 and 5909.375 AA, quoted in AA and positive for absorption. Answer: 5.5 AA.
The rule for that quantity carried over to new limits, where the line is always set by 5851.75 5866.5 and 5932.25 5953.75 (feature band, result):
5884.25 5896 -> 3.05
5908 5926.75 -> 0.80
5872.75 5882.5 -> 0.41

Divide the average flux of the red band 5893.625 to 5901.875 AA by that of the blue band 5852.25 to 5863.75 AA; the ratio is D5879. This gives 0.84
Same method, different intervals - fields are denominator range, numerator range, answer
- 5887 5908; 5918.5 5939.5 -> 1.20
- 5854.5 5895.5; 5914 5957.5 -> 1.06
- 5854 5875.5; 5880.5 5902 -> 0.81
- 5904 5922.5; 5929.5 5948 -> 1.05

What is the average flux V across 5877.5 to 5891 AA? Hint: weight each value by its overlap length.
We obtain 9.59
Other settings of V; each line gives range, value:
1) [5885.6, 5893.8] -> 7.79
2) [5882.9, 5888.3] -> 9.53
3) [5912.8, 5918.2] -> 10.7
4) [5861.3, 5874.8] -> 11.5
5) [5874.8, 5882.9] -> 10.4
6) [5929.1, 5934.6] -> 10.9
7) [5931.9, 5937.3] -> 10.6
